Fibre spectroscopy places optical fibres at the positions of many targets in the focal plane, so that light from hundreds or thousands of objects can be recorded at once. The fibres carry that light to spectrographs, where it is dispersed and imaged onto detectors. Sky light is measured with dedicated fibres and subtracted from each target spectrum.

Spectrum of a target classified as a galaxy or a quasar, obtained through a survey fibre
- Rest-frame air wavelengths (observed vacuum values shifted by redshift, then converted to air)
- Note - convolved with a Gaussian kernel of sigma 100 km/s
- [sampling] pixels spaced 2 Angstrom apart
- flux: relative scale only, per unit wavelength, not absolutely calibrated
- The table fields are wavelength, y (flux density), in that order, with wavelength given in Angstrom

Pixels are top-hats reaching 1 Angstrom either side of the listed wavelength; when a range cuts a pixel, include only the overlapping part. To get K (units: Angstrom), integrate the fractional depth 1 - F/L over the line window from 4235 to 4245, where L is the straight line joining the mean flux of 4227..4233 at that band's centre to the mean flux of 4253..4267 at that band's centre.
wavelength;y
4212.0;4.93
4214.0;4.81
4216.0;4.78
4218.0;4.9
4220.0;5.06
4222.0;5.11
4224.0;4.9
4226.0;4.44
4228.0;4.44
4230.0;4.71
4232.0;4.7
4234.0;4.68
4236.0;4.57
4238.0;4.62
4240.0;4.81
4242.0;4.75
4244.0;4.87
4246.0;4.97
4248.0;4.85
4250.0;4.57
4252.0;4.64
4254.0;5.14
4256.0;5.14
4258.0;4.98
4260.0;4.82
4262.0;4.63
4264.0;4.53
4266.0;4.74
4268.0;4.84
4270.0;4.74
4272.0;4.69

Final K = -0.1 Angstrom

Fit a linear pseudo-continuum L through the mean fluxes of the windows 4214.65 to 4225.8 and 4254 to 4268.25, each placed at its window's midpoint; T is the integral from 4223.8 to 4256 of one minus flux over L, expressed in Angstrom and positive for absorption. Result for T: 0.9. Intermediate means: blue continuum 4.91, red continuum 4.83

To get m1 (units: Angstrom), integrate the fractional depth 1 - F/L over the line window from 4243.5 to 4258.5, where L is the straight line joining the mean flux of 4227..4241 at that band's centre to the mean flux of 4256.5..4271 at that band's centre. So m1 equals -0.6 Angstrom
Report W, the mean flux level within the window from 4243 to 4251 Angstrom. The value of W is 4.81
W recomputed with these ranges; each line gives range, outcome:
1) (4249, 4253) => 4.61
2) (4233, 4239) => 4.62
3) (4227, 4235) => 4.63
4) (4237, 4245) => 4.76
